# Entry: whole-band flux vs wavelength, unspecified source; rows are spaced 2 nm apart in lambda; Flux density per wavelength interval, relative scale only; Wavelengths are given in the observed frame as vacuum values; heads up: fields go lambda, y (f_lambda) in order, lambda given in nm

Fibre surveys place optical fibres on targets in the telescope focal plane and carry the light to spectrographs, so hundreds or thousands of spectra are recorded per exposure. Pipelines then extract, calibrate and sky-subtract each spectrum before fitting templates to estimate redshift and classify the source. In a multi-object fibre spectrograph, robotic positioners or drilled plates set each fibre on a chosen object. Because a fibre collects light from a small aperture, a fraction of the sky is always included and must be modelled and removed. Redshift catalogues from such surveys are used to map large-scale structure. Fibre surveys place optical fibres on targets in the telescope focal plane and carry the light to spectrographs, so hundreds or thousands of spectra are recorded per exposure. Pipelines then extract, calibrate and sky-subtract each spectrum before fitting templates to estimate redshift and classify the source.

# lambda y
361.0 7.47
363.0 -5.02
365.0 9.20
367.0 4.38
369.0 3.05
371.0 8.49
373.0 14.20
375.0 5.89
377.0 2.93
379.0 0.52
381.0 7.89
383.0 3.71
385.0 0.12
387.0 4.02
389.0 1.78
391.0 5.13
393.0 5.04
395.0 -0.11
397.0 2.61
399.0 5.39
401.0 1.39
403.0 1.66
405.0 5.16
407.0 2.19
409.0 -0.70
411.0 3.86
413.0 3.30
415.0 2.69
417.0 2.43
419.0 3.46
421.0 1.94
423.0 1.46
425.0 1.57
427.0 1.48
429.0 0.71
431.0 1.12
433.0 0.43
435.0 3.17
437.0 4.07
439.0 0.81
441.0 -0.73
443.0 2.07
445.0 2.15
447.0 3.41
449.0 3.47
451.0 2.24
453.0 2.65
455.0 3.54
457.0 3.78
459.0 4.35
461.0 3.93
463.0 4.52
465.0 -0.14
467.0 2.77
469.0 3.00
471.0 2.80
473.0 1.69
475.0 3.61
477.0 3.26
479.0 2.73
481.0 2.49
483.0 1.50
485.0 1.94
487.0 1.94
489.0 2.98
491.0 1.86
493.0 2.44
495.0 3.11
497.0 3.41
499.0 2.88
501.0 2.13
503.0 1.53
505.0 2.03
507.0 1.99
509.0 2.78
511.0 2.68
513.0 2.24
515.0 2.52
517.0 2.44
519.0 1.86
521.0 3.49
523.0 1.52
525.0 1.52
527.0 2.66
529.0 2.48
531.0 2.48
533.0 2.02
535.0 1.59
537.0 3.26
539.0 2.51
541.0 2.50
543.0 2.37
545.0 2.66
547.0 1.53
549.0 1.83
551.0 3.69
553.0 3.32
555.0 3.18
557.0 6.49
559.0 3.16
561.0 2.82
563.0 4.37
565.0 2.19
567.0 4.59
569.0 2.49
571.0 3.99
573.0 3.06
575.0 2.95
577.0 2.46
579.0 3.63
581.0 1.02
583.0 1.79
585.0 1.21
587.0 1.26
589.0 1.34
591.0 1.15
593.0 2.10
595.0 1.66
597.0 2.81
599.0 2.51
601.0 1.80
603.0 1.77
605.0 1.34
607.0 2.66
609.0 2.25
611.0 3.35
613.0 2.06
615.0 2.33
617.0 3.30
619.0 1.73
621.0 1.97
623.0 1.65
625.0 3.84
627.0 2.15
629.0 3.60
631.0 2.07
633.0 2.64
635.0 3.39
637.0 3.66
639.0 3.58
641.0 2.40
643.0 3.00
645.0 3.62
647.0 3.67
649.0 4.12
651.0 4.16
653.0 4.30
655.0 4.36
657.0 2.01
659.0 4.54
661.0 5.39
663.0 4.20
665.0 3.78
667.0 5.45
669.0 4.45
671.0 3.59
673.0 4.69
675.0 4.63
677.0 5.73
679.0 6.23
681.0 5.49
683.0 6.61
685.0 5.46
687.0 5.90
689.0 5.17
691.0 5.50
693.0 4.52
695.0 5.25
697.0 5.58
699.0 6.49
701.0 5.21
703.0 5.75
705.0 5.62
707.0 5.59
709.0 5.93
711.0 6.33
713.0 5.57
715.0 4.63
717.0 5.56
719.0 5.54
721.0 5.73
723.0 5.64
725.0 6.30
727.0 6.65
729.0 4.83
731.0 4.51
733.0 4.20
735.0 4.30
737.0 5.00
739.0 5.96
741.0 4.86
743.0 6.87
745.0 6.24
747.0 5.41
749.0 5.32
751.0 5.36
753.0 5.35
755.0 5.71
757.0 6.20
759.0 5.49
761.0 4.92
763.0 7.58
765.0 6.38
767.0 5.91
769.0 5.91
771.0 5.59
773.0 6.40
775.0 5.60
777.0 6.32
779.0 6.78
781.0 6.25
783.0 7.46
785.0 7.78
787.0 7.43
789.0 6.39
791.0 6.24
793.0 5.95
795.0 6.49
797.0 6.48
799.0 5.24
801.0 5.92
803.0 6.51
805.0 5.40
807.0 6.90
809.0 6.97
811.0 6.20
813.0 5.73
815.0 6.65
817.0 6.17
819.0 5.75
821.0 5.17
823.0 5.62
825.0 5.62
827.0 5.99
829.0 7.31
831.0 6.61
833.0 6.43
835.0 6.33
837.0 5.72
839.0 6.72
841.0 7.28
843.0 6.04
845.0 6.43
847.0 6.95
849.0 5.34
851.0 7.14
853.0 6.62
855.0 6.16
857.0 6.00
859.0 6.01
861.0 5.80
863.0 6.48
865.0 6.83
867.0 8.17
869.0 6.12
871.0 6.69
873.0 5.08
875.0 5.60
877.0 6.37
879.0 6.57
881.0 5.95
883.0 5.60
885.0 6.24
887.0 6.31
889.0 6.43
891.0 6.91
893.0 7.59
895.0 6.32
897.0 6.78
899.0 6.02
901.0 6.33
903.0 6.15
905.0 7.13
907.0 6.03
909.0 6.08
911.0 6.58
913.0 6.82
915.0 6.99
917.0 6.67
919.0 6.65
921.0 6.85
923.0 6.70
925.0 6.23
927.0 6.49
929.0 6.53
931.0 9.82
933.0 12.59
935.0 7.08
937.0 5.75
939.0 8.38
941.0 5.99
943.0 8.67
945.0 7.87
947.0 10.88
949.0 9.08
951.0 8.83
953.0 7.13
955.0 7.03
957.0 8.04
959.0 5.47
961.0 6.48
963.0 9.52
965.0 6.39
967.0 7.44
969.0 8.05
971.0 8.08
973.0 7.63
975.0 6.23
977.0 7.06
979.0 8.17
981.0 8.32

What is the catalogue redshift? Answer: 0.689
